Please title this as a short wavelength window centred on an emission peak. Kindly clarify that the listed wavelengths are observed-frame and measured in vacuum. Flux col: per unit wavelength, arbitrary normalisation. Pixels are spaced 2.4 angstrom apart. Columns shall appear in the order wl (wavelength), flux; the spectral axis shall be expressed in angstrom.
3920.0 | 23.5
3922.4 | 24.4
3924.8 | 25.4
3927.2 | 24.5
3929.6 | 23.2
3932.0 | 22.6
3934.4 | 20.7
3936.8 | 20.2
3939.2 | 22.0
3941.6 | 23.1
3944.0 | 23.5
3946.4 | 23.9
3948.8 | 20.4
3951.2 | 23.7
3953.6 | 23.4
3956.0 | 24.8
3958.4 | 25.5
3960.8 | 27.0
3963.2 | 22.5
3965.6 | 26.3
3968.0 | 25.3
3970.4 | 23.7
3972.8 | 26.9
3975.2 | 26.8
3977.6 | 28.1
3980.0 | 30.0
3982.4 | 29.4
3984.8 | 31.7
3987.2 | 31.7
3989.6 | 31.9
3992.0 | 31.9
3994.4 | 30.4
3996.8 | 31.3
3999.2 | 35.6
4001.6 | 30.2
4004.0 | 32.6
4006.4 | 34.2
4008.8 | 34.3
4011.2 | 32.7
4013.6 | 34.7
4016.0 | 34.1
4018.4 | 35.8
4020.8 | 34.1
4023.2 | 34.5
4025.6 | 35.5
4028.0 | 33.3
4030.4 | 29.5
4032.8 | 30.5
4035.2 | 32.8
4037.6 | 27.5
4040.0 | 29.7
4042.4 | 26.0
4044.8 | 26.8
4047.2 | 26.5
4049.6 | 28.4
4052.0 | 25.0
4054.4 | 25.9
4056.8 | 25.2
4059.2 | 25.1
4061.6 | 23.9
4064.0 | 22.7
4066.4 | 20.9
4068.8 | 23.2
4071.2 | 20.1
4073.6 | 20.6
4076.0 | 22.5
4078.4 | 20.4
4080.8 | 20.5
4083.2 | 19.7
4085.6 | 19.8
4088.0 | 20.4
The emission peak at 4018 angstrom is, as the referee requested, C III] 1909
